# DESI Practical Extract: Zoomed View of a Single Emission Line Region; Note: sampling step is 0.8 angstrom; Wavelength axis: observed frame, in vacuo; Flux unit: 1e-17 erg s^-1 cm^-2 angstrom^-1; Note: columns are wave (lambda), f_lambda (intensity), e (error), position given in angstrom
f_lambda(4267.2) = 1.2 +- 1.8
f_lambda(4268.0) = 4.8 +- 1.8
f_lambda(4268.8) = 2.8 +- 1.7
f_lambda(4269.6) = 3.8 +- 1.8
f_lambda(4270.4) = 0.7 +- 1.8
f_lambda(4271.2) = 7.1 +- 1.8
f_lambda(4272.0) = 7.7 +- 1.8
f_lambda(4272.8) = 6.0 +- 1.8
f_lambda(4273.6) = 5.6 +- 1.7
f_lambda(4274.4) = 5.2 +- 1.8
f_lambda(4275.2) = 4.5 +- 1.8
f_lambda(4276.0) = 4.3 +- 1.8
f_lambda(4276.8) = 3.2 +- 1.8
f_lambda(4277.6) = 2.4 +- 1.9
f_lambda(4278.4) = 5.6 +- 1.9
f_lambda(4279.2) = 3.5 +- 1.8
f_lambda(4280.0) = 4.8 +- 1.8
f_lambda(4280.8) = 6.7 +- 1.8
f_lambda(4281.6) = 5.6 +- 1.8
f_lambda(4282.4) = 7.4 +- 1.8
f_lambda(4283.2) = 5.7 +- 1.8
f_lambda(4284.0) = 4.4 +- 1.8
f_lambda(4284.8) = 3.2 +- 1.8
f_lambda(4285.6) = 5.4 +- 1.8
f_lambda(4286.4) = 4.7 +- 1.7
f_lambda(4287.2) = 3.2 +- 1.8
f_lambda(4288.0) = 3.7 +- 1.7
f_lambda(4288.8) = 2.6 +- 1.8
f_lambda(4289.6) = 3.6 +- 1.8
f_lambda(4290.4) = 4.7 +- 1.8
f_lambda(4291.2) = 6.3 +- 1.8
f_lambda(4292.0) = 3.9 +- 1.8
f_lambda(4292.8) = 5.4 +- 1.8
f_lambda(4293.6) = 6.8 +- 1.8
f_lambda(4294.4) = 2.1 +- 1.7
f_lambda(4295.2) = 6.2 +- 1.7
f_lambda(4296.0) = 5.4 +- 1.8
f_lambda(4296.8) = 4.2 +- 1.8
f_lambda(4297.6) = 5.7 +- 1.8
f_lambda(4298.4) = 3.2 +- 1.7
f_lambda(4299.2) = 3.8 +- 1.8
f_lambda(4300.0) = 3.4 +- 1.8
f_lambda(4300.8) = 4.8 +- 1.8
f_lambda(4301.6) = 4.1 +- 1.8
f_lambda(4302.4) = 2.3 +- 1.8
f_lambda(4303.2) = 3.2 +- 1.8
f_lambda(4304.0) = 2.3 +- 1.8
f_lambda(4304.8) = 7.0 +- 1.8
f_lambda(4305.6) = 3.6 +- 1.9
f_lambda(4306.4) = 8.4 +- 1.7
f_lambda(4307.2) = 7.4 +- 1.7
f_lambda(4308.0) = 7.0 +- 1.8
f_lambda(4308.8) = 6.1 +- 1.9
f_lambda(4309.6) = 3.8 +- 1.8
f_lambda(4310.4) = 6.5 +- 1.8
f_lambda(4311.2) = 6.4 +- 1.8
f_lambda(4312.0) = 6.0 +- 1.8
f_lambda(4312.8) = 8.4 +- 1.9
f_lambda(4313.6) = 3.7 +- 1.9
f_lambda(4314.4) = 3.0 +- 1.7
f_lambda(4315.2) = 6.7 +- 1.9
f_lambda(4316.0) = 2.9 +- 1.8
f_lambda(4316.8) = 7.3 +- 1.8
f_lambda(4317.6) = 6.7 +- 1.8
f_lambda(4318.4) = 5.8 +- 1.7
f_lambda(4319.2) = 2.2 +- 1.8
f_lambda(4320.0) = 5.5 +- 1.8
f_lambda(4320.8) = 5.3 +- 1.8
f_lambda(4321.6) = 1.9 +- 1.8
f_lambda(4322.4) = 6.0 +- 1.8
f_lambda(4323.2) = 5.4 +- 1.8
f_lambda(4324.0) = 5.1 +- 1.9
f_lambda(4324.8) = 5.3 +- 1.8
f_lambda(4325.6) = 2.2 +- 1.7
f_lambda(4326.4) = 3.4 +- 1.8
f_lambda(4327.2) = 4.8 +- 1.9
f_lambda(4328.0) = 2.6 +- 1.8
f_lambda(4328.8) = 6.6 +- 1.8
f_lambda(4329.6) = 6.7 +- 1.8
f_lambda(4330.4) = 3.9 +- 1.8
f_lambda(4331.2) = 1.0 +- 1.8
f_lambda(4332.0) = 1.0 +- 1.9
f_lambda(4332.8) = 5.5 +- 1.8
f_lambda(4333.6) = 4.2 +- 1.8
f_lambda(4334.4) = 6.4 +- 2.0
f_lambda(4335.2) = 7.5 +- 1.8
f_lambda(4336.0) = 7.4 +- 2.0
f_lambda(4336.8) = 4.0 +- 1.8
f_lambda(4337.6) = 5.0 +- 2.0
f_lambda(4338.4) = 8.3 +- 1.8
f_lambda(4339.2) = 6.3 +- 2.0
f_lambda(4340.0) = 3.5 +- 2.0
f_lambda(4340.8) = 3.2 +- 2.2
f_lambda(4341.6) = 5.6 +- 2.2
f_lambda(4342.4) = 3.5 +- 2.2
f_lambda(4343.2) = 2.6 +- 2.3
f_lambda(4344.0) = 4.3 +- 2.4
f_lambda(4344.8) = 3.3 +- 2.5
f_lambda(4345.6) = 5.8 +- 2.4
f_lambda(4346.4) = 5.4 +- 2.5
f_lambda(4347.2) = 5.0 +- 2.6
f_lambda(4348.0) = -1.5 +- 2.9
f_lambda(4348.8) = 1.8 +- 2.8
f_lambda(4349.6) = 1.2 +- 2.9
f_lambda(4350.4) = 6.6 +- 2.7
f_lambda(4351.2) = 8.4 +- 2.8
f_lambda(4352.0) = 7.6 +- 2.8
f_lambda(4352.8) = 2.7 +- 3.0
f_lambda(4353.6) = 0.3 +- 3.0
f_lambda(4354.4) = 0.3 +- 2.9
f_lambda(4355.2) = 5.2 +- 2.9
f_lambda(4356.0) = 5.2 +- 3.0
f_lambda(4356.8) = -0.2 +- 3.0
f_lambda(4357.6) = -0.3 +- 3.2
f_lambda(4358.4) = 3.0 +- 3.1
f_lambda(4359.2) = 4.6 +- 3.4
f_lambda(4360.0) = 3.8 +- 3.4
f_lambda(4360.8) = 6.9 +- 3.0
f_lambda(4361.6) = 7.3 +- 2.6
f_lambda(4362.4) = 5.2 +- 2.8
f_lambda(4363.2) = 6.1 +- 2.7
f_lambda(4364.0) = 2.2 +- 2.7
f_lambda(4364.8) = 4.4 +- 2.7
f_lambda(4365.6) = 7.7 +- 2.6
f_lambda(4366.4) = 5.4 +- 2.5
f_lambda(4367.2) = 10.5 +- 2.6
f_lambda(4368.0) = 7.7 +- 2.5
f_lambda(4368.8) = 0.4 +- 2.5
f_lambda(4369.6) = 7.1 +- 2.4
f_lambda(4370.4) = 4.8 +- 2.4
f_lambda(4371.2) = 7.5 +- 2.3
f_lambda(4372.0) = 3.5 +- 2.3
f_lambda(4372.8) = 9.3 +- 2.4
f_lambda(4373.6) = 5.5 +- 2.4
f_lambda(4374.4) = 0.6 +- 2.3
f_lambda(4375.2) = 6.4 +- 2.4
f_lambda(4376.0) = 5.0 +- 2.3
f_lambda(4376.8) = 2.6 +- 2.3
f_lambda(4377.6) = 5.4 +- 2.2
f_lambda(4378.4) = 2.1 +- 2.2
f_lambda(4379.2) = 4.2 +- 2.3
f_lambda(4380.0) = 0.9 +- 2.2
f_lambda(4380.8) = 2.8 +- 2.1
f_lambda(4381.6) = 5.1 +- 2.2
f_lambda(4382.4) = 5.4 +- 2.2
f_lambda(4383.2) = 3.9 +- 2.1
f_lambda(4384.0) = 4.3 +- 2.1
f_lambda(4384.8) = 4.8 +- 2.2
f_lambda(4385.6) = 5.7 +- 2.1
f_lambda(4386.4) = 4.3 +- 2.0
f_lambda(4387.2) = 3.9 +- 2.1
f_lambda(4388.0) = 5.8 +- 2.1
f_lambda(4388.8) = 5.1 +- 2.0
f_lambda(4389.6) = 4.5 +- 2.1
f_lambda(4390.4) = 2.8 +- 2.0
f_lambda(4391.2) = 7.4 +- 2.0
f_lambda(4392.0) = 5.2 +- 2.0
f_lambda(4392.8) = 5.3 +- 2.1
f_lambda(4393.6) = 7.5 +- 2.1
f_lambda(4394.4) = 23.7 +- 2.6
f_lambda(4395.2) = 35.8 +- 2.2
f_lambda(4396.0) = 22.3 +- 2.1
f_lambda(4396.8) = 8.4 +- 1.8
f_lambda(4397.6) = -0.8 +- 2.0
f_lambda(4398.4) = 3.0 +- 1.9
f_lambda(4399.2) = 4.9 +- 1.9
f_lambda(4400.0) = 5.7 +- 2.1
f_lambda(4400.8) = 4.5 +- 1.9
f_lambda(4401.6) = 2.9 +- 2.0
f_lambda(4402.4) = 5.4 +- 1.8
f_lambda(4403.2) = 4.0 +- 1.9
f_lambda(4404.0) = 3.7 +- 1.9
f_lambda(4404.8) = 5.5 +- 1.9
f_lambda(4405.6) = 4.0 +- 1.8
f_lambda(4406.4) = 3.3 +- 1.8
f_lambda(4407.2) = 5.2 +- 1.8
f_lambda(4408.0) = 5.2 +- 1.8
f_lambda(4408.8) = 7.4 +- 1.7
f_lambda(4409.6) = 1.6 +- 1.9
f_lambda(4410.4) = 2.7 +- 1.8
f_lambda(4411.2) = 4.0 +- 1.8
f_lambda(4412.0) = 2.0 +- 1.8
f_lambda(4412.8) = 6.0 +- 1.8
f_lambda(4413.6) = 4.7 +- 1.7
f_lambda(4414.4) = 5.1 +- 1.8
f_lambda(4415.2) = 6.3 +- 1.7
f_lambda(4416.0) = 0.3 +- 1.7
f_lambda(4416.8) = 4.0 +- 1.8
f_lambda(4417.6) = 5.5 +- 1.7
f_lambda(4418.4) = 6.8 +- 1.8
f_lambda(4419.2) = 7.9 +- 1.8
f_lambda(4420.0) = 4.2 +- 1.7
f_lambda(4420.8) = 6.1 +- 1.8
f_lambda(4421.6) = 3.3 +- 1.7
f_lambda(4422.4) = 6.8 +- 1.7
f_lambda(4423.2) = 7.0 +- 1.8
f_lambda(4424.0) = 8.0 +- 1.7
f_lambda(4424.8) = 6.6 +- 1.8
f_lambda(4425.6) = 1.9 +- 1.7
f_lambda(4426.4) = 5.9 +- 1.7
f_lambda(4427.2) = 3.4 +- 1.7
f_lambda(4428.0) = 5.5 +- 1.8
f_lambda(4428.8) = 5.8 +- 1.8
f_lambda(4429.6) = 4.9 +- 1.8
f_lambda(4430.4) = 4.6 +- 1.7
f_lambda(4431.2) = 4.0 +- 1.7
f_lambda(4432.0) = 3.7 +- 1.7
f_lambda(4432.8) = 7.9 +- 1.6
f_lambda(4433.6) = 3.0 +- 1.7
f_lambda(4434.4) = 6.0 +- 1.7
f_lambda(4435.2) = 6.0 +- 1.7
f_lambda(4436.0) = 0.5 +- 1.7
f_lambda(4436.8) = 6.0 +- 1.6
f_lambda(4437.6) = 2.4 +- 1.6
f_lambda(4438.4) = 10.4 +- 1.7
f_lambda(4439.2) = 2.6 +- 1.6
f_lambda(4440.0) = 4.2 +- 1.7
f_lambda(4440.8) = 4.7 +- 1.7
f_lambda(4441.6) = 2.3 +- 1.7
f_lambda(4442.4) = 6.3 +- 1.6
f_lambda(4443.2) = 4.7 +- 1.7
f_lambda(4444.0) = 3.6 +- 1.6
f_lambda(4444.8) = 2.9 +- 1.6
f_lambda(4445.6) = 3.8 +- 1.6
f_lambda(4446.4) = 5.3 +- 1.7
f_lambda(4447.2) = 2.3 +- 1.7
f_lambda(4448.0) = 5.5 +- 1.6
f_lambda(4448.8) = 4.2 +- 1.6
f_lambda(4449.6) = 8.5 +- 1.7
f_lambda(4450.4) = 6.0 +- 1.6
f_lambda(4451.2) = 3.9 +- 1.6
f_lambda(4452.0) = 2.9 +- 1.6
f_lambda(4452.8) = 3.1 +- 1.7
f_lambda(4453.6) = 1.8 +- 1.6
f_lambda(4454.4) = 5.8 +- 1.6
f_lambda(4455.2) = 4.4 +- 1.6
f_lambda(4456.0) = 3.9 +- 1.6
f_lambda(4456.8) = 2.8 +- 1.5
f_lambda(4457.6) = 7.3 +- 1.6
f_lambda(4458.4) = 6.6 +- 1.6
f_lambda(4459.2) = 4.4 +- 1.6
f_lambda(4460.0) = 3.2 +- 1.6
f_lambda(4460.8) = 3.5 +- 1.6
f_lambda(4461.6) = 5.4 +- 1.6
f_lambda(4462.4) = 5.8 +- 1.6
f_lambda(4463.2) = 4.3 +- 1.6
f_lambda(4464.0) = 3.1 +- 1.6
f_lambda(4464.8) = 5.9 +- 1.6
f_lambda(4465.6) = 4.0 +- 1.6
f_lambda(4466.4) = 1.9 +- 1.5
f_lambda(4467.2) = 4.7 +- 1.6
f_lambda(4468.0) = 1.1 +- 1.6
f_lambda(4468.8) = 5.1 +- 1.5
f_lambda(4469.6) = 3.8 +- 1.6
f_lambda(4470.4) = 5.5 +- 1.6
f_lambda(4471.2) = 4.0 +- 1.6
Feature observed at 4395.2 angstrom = Hgamma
